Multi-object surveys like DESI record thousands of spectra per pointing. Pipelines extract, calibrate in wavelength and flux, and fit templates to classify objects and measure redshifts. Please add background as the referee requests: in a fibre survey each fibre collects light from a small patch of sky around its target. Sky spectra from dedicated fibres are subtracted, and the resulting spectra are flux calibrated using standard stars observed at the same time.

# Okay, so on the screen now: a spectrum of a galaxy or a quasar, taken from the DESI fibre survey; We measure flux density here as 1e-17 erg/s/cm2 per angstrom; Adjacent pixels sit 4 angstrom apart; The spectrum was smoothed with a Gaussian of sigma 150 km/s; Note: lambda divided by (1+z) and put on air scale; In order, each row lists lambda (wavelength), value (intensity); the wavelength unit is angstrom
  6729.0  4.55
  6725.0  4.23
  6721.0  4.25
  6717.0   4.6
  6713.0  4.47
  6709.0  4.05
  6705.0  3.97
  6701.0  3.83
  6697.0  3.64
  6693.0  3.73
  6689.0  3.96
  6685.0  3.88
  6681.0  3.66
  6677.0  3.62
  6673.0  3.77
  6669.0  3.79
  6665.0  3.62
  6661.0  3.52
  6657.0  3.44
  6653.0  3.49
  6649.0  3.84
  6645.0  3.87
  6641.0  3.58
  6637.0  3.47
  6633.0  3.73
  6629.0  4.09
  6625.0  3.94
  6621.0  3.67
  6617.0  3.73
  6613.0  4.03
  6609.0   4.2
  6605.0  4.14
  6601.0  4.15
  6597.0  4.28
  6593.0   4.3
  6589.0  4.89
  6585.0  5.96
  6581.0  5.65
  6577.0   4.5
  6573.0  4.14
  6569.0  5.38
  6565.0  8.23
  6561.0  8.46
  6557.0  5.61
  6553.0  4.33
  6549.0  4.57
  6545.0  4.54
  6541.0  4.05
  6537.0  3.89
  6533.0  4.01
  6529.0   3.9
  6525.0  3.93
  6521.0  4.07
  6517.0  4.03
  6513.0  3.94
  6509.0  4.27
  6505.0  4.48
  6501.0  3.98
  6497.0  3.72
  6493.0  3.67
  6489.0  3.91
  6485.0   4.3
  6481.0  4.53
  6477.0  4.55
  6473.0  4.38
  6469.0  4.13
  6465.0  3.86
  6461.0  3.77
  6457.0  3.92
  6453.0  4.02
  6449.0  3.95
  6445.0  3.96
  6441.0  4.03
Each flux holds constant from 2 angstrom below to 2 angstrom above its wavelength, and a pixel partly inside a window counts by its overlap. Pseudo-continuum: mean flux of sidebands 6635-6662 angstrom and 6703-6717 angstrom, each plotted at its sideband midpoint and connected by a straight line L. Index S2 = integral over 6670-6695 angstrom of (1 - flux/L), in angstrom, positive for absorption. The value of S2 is 1.1 angstrom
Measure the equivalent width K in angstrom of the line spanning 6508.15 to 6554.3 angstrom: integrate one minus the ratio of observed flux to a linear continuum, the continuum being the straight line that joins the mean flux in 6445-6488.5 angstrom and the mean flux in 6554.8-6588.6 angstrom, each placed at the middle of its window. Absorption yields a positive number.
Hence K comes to 9.8 angstrom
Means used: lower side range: 4.12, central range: 4.12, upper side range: 5.93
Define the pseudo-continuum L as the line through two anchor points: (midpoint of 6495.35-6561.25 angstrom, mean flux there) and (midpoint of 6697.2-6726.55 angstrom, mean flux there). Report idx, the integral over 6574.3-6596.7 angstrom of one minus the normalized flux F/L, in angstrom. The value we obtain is -3.5 angstrom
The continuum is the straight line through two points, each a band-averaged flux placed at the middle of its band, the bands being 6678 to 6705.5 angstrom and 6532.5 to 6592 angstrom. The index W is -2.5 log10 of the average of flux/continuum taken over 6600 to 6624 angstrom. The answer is 0.18 mag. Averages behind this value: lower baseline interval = 5.23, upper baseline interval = 3.79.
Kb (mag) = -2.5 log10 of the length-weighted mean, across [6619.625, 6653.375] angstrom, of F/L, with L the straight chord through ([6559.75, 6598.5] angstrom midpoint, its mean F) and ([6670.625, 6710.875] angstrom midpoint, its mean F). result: 0.23 mag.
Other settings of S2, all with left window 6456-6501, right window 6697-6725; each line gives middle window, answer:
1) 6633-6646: 1.6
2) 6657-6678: 2.5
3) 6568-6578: -1.3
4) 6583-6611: -3.0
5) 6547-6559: -2.2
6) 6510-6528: 0.4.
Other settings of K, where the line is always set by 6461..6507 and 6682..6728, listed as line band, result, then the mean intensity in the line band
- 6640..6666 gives 2.9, 3.62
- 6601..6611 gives -0.2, 4.17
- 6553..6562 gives -4.8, 6.28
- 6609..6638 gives 1.7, 3.85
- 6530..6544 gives 0.3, 4.02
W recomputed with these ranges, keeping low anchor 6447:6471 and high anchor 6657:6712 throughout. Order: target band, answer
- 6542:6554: -0.15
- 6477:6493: -0.08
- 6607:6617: -0.06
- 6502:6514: -0.09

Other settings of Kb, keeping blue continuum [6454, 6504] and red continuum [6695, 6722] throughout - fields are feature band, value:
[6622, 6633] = 0.04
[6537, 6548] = -0.04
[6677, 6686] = 0.11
